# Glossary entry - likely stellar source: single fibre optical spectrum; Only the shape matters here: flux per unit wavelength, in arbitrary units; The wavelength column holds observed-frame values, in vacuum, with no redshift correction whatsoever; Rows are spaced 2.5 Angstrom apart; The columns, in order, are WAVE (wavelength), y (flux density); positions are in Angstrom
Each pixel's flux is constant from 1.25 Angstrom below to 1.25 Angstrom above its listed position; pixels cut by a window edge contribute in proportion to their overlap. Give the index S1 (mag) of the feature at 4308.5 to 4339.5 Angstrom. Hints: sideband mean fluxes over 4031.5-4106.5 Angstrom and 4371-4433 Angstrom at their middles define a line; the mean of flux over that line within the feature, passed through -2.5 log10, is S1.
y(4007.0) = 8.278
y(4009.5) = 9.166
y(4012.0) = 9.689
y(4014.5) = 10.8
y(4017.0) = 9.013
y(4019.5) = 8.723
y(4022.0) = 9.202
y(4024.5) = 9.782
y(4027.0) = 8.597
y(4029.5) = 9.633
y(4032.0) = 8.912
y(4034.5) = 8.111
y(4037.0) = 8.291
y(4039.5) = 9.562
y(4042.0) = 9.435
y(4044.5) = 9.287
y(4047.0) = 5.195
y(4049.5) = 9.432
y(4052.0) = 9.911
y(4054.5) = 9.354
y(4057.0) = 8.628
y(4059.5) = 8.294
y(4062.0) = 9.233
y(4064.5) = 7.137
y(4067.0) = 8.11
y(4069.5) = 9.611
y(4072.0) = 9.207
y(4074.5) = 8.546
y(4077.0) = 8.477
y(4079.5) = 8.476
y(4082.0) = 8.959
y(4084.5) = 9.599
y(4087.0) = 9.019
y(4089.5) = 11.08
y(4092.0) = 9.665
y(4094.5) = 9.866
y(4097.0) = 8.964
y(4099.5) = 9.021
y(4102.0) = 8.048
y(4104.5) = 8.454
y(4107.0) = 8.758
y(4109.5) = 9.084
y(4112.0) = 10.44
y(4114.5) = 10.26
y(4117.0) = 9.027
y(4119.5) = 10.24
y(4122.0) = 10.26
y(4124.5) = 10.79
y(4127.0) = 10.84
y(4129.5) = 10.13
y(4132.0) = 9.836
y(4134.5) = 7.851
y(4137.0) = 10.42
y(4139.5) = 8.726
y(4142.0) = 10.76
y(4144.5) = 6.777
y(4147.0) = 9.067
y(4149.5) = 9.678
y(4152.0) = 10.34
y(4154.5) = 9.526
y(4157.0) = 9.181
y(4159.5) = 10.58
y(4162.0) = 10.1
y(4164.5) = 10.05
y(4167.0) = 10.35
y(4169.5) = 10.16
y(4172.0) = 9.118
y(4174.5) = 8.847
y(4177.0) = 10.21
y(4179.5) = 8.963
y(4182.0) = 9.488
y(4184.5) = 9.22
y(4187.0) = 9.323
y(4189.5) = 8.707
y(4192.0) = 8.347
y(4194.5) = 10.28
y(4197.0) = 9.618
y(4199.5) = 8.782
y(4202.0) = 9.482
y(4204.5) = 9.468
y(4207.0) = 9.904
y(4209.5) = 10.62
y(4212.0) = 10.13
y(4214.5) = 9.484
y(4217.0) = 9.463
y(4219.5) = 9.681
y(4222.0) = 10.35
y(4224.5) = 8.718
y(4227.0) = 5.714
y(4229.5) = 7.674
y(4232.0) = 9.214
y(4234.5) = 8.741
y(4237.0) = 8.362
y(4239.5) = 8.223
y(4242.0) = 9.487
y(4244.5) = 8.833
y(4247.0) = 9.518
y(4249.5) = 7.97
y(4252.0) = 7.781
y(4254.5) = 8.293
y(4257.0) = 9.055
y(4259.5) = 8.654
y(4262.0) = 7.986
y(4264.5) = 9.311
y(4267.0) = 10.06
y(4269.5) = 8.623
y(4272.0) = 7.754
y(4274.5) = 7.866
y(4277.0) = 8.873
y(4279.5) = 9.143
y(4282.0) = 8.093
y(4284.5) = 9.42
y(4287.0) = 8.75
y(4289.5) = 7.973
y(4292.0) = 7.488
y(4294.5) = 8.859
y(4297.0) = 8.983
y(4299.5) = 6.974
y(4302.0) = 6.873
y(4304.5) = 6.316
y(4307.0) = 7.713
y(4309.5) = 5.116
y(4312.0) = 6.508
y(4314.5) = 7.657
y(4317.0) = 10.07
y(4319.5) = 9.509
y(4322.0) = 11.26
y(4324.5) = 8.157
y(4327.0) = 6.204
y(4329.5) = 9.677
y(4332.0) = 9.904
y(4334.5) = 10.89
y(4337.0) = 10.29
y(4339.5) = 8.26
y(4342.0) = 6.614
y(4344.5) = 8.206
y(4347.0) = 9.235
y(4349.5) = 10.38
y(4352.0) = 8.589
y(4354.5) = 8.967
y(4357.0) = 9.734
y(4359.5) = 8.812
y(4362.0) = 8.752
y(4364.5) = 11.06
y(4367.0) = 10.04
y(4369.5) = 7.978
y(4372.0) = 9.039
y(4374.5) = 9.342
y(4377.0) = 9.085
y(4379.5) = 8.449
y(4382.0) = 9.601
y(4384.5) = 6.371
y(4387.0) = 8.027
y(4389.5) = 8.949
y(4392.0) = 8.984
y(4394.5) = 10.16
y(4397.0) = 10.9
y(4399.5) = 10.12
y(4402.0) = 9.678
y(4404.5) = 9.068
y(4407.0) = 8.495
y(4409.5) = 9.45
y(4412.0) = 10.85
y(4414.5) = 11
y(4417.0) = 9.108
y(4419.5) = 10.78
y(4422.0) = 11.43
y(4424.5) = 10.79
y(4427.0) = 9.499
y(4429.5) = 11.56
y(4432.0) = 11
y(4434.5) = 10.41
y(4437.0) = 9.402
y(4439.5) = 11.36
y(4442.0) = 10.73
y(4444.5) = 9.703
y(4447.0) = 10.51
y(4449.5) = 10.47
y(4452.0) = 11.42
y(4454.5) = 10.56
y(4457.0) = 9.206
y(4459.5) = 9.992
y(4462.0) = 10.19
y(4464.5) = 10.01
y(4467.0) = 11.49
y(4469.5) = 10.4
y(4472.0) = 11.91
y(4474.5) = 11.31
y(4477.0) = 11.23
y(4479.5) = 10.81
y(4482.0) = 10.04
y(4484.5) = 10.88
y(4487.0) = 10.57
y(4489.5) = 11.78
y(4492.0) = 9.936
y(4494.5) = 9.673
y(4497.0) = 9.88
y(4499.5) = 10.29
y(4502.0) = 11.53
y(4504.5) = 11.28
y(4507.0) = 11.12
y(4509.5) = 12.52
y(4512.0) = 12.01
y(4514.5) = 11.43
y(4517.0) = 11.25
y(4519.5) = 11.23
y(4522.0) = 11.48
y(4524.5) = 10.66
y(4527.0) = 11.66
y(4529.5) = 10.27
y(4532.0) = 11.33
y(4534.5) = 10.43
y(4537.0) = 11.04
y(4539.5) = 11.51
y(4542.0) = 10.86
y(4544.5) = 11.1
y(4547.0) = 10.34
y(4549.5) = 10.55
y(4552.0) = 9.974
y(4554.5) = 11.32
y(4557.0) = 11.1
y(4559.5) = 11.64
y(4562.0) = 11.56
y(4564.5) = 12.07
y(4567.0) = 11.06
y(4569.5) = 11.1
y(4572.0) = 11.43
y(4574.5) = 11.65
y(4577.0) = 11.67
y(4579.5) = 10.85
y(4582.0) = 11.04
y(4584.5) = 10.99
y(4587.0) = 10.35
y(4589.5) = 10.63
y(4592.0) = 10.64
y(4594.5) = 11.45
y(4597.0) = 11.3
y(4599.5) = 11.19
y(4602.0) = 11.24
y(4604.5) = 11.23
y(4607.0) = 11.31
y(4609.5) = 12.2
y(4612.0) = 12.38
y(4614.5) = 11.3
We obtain 0.08 mag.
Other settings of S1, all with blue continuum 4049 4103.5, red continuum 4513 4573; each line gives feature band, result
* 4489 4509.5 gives 0.02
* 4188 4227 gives 0.02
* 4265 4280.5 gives 0.13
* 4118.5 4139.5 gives -0.08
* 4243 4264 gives 0.15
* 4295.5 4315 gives 0.39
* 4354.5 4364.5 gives 0.11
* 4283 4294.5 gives 0.18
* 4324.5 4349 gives 0.16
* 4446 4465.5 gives 0.04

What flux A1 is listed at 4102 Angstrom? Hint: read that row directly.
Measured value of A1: 8.048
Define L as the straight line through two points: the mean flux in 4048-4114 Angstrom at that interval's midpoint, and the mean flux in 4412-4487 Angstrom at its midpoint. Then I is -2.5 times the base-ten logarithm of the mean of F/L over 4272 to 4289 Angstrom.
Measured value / 0.15 mag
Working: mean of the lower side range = 9.05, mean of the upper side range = 10.6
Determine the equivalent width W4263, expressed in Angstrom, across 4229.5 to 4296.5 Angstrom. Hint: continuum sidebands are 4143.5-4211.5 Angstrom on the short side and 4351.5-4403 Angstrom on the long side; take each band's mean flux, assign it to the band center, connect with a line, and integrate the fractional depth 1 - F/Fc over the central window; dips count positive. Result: 5.38 Angstrom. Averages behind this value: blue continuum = 9.51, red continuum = 9.18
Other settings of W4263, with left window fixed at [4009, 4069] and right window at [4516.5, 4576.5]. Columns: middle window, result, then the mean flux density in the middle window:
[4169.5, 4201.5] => 0.86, 9.28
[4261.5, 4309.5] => 8.58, 8.19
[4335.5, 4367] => 3.49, 9.13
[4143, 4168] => -0.42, 9.57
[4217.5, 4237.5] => 2.31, 8.6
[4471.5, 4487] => -0.19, 11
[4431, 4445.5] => 0.28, 10.4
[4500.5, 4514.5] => -0.89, 11.6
